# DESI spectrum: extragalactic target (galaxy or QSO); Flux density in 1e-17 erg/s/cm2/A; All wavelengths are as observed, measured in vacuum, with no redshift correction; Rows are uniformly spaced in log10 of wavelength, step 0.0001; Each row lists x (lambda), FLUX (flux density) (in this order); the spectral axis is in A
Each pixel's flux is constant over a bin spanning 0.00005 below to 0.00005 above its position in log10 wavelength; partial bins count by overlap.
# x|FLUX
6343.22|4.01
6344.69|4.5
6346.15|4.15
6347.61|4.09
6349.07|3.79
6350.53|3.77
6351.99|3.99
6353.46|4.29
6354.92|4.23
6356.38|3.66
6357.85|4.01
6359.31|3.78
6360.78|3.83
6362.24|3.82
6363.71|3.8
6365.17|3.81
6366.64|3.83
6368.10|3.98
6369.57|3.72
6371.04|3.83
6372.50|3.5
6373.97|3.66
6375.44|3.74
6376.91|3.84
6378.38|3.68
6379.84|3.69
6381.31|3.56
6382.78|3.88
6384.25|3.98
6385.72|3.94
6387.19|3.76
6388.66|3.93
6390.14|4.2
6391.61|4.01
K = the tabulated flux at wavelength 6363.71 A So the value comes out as 3.8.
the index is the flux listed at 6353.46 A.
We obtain 4.29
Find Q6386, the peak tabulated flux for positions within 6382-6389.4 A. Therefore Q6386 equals 3.98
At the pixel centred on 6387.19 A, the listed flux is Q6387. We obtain 3.76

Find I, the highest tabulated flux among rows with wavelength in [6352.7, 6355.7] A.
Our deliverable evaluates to 4.29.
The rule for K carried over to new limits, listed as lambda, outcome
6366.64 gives 3.83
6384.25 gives 3.98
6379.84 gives 3.69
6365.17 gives 3.81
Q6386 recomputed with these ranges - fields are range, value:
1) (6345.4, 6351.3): 4.15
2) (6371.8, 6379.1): 3.84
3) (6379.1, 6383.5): 3.88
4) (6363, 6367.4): 3.83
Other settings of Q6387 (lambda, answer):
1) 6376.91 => 3.84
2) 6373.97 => 3.66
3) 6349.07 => 3.79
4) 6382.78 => 3.88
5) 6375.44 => 3.74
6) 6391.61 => 4.01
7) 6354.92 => 4.23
